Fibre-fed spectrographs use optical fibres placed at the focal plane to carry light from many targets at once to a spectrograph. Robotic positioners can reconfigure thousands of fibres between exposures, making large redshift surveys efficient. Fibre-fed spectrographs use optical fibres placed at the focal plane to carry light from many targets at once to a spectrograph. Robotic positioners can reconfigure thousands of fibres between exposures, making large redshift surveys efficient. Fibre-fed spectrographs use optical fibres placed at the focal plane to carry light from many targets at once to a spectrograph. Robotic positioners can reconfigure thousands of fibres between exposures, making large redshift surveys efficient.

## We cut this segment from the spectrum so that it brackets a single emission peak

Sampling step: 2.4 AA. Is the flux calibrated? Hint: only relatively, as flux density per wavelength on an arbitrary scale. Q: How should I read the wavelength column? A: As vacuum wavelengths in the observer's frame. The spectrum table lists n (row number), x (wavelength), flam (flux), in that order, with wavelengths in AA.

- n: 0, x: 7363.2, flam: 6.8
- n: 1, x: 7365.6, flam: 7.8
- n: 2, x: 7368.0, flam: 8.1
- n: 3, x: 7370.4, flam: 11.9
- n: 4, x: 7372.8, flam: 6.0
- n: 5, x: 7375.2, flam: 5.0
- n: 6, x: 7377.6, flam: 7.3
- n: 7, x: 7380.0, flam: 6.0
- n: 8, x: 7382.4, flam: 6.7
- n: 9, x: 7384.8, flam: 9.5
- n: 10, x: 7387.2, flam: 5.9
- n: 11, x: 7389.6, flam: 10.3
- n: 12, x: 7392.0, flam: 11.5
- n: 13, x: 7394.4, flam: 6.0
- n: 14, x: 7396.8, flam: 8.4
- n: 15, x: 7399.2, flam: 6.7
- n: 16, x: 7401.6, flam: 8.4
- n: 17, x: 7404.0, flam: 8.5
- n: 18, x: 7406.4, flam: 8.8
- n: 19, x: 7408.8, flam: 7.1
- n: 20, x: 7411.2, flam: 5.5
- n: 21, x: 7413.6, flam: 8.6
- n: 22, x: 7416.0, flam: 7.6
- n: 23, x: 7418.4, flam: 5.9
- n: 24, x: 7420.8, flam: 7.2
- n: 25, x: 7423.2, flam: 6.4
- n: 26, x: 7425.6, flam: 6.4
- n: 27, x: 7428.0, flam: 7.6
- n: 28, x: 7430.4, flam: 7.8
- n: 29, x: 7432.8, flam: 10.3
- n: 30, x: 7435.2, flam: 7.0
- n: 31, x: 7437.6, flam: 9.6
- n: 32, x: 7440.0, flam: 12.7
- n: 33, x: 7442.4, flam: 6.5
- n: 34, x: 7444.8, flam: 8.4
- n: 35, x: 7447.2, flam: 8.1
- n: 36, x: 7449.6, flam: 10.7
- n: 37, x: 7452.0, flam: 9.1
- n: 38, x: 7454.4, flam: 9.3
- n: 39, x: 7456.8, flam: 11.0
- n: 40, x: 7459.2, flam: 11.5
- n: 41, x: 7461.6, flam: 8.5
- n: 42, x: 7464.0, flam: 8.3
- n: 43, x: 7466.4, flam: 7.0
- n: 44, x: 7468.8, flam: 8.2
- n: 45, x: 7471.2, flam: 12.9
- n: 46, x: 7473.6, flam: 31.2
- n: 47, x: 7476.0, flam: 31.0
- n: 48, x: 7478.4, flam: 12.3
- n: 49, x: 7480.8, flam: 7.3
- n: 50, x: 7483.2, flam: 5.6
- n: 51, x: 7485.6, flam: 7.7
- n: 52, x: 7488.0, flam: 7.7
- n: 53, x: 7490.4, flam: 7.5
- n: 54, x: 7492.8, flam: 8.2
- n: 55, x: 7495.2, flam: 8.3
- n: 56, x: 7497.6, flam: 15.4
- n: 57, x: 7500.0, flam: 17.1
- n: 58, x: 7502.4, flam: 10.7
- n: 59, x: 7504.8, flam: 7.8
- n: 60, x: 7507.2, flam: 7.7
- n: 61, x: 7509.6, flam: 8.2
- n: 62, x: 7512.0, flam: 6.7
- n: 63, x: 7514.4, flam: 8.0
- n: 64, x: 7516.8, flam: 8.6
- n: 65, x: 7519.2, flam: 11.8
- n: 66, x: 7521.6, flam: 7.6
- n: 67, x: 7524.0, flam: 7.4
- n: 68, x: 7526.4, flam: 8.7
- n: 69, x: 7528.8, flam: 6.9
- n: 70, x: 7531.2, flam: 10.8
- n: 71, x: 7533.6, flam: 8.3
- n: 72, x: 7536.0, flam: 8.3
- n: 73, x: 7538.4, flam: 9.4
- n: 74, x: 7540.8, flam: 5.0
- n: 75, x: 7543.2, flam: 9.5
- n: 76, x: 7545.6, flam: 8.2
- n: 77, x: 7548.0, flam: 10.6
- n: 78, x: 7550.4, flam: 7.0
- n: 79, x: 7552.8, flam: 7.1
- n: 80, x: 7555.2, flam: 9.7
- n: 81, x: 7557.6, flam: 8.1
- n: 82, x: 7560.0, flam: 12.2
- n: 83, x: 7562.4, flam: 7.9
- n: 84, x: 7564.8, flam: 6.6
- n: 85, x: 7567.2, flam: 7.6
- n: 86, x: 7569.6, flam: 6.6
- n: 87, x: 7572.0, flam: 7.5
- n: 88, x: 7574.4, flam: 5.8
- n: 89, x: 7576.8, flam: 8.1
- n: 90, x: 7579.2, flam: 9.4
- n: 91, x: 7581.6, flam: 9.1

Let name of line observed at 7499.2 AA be [N II] 6583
